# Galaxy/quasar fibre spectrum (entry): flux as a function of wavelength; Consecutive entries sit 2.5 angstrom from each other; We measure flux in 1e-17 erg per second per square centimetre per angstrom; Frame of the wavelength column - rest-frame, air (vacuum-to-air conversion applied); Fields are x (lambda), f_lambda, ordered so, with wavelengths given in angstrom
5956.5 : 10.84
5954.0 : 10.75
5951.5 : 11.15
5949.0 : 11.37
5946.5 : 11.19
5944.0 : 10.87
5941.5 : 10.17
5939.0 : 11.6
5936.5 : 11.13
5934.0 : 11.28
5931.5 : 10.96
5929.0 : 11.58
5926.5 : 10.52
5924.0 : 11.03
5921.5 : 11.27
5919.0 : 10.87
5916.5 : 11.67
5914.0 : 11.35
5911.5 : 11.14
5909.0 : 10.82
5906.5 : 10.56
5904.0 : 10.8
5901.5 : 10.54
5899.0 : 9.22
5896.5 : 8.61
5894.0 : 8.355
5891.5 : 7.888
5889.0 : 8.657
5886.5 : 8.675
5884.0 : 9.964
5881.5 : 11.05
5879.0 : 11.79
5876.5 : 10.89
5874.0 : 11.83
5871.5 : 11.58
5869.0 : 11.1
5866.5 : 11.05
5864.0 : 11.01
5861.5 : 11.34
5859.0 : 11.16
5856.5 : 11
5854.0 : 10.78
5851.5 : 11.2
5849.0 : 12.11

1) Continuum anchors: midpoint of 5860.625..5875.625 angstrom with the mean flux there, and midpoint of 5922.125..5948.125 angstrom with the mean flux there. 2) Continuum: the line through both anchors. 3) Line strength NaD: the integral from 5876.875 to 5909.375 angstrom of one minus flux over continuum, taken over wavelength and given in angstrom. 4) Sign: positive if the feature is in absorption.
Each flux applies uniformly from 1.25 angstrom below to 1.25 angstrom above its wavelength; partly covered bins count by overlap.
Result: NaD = 4.2 angstrom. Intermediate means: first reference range 11.3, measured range 9.77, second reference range 11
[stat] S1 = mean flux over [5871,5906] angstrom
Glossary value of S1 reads 9.97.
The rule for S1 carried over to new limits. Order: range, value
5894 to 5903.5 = 9.42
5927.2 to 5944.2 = 11.1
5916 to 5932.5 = 11.1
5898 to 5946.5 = 10.9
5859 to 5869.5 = 11.1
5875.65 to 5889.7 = 10.2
